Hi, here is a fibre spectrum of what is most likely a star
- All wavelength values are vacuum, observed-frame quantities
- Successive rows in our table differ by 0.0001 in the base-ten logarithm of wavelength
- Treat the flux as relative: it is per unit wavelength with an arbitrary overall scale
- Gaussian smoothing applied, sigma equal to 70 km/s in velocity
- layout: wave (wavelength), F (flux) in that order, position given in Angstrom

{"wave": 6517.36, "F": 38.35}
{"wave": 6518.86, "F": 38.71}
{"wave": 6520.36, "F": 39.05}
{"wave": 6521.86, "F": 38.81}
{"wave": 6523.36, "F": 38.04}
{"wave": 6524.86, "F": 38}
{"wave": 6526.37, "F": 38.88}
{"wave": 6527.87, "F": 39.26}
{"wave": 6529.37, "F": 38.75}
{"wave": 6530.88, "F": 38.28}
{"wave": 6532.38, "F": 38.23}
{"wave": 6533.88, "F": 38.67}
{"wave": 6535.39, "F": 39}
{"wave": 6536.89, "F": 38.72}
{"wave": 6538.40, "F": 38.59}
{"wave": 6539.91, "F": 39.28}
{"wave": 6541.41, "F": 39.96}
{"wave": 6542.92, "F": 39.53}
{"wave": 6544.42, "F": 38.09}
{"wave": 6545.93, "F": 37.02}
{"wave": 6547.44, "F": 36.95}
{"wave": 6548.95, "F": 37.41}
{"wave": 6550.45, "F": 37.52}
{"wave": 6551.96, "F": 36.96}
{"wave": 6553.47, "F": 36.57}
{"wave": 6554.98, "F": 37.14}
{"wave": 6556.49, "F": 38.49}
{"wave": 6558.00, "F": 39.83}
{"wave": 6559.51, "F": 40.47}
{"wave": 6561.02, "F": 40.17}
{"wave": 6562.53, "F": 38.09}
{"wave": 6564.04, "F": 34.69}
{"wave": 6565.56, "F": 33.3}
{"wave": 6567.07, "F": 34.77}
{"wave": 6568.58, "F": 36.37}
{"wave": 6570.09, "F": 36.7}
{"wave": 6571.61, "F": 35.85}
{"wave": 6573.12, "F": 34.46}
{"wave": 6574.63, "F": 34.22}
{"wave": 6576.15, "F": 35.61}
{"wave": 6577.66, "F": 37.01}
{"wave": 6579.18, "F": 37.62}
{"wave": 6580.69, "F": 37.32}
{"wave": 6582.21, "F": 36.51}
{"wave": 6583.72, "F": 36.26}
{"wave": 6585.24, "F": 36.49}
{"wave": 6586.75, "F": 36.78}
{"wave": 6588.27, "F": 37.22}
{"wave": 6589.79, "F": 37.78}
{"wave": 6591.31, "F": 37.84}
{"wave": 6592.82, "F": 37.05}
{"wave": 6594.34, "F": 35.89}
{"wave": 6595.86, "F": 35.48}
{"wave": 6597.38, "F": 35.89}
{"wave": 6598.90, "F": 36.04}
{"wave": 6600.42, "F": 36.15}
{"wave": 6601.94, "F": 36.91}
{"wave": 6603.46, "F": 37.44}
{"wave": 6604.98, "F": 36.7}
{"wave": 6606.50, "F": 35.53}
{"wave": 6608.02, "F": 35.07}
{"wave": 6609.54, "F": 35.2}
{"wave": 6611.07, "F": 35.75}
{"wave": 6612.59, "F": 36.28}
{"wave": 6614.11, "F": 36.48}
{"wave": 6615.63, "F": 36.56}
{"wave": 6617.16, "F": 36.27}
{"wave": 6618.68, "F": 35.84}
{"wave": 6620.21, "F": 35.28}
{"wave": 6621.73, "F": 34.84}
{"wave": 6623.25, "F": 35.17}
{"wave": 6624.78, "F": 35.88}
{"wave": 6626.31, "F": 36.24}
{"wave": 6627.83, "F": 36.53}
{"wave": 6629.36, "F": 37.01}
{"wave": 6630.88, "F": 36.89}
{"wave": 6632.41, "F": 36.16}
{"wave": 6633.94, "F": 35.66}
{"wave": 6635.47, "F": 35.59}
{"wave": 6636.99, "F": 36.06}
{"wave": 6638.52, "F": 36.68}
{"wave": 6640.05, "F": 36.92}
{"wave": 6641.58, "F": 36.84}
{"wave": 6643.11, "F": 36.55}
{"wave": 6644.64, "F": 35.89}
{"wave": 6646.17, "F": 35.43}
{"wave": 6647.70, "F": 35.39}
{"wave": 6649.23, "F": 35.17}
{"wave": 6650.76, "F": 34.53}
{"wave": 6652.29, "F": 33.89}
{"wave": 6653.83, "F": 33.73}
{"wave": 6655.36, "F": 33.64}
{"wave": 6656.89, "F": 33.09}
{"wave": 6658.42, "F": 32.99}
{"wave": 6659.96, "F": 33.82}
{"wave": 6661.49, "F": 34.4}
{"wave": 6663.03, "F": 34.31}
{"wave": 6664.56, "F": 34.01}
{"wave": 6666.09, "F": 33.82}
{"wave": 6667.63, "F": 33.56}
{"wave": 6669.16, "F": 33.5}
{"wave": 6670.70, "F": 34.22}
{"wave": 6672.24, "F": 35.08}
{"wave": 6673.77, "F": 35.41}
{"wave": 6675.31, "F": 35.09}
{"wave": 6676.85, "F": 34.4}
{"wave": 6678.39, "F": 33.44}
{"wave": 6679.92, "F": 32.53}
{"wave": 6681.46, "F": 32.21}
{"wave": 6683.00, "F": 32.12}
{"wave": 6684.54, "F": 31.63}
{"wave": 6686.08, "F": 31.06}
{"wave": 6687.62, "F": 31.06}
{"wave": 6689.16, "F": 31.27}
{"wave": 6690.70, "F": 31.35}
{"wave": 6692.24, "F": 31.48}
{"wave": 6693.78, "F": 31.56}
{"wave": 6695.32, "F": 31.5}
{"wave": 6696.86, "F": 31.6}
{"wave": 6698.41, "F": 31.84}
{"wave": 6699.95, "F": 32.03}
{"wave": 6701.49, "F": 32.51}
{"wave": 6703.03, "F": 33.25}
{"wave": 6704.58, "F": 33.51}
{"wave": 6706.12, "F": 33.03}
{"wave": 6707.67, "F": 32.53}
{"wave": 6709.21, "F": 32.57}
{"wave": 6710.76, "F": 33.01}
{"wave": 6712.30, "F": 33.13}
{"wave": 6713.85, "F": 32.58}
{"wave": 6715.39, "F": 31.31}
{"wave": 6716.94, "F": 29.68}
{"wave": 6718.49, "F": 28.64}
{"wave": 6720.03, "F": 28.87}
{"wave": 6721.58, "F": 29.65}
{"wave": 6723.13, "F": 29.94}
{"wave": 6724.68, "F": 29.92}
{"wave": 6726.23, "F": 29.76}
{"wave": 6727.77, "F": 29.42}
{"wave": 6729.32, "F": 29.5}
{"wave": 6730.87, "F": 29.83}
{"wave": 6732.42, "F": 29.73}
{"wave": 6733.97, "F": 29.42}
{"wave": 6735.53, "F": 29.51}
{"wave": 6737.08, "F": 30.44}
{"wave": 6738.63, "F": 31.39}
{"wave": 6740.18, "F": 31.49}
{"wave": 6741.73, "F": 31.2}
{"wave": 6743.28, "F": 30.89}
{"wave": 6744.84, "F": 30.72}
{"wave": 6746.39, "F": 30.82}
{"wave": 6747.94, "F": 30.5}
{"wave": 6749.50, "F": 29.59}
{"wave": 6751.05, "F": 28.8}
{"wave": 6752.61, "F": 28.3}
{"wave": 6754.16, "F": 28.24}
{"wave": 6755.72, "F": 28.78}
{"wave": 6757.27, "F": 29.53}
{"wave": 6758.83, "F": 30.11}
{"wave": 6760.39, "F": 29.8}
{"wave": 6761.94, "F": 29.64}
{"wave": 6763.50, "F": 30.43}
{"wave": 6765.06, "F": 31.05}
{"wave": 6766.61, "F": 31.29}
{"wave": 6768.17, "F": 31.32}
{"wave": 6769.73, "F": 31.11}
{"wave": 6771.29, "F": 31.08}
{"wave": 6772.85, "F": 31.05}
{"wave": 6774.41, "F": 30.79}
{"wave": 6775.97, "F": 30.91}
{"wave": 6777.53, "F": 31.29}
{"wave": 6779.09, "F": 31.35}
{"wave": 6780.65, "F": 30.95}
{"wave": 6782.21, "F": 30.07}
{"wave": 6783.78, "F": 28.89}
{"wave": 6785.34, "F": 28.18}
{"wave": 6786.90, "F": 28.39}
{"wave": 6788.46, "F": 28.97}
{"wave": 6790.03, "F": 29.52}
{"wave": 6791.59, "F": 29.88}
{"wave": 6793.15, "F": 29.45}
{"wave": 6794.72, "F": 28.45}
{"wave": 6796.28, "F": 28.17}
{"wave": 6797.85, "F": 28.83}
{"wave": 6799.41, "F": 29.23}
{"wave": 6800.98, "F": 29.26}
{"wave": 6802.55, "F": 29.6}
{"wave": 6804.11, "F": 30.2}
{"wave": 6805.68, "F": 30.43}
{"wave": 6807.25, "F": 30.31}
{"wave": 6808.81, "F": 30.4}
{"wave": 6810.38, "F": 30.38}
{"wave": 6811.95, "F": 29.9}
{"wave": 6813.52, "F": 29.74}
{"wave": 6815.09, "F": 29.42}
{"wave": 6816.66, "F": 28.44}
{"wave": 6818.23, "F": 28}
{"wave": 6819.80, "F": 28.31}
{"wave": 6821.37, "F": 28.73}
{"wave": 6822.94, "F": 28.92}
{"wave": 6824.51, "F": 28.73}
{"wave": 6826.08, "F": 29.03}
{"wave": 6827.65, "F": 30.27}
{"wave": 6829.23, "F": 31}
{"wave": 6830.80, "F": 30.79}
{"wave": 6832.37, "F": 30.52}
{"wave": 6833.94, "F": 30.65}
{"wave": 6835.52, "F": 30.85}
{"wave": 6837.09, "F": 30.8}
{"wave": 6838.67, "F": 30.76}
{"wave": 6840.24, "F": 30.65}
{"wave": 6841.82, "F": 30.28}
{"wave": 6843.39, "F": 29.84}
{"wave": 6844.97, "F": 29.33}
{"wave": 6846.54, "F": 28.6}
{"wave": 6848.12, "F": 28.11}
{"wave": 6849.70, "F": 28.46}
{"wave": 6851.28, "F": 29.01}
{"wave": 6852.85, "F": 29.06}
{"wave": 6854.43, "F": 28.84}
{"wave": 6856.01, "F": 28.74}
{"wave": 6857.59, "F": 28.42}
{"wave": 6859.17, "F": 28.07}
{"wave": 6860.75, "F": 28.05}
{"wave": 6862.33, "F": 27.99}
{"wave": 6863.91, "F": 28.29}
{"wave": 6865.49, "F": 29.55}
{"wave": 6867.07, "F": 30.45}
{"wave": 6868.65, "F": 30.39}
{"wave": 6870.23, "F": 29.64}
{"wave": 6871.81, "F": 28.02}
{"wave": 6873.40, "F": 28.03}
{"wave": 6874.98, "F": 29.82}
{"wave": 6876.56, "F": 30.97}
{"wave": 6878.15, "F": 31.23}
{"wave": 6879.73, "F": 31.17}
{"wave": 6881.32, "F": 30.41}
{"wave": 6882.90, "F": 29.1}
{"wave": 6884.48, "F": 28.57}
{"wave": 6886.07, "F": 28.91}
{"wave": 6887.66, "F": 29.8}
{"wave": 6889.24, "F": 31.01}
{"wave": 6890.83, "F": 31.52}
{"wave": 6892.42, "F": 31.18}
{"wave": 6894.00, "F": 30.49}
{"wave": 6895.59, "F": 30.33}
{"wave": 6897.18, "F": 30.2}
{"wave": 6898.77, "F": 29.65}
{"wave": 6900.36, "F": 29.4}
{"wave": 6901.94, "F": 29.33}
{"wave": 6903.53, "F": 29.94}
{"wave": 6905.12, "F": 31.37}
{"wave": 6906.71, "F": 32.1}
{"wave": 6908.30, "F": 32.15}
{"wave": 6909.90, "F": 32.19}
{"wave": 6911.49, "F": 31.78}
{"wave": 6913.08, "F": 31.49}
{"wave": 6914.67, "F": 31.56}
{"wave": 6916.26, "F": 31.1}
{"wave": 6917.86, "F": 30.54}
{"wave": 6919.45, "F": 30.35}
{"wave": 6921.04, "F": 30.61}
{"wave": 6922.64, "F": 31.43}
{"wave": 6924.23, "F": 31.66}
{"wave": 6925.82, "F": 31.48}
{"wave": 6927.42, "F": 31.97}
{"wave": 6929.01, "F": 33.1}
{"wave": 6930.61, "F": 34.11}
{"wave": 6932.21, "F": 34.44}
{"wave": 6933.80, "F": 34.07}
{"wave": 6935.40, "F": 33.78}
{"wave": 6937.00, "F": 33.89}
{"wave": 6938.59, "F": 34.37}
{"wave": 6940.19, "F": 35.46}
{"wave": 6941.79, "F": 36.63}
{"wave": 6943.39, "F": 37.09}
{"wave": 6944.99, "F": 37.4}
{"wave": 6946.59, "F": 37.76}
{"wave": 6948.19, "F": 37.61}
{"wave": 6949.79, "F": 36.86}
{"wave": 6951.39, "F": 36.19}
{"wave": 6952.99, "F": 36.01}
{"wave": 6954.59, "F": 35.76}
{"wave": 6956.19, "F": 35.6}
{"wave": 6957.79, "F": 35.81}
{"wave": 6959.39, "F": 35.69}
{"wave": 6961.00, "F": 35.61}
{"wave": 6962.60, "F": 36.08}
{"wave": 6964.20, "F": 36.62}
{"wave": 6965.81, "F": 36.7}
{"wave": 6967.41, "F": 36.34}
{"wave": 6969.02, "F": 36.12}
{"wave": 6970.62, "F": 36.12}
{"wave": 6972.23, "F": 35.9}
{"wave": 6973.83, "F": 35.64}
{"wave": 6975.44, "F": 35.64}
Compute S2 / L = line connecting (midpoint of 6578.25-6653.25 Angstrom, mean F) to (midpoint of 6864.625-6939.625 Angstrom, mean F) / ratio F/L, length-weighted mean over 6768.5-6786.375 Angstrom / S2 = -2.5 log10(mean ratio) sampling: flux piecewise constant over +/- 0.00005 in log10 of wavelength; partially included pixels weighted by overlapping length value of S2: 0.09 mag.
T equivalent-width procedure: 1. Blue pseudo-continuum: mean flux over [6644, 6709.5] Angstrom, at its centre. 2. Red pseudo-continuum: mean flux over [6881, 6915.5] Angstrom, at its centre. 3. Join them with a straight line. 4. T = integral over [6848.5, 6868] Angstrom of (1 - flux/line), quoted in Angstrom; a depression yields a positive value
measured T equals 1.5 Angstrom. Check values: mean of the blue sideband 33.2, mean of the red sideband 30.6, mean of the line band 28.7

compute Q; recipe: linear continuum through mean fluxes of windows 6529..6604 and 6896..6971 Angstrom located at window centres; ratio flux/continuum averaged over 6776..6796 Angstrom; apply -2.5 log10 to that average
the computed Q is 0.18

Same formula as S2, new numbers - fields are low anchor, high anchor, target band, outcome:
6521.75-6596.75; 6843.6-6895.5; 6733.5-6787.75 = 0.07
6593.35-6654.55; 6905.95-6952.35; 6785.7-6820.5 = 0.18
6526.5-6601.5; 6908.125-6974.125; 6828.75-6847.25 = 0.16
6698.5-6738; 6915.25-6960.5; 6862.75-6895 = 0.12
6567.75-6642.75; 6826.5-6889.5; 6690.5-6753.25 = 0.08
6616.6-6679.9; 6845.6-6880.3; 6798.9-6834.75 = 0.03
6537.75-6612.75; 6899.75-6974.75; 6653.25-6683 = 0.07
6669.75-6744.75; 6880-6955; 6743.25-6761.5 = 0.08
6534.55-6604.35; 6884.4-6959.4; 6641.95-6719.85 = 0.08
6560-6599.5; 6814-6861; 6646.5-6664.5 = 0.01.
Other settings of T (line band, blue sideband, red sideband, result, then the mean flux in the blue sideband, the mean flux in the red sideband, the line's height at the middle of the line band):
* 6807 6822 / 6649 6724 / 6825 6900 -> 0.6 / 32.6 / 29.7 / 30.5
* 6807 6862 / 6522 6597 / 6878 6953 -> 6.6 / 37.4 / 32.3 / 33.5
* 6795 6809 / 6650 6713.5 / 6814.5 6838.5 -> 0.3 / 33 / 29.7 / 30.2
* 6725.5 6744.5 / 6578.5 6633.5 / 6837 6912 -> 1.7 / 36.3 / 29.8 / 33.2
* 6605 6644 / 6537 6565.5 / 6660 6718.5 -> -1.0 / 38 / 32.7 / 35.2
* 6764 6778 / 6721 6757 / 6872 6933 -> -0.5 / 29.9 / 30.9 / 30.1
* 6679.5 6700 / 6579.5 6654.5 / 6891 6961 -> 2.2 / 36.1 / 33.1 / 35.4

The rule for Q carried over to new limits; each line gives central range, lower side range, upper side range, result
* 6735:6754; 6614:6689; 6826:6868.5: 0.069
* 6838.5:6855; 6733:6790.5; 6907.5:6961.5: 0.096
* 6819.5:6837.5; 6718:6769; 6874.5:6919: 0.015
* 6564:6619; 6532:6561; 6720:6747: 0.007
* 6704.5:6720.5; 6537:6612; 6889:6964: 0.122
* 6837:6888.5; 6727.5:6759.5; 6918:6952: 0.114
